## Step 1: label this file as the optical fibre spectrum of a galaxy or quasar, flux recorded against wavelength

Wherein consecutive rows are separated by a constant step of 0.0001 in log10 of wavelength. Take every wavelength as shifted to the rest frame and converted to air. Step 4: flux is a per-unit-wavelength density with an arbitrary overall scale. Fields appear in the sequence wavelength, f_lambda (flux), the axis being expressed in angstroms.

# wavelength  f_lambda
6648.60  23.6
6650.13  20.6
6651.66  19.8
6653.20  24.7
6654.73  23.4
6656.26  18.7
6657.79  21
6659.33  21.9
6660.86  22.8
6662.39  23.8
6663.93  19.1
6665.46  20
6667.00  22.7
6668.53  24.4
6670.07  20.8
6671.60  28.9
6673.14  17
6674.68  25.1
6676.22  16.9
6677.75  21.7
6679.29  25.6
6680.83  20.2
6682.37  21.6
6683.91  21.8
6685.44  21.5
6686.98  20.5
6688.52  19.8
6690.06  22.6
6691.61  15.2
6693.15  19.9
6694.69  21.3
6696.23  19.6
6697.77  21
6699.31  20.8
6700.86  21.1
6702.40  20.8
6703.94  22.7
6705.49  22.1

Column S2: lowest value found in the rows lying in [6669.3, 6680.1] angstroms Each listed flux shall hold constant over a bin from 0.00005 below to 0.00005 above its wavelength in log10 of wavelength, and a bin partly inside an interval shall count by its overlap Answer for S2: 16.9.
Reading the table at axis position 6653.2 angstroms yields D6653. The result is 24.7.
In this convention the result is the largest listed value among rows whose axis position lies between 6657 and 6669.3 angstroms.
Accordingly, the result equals 24.4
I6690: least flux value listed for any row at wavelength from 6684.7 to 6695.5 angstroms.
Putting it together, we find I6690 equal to 15.2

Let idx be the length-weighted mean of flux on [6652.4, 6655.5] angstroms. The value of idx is 24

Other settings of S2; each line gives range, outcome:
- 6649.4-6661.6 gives 18.7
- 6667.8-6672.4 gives 20.8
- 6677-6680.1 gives 21.7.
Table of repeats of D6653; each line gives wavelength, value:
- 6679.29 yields 25.6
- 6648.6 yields 23.6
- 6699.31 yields 20.8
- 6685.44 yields 21.5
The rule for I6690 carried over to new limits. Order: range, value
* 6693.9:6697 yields 19.6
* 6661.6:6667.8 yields 19.1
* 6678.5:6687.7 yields 20.2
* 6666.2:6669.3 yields 22.7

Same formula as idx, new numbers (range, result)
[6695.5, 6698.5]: 20.3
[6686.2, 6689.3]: 20.2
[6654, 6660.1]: 21.2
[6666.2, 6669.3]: 23.5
